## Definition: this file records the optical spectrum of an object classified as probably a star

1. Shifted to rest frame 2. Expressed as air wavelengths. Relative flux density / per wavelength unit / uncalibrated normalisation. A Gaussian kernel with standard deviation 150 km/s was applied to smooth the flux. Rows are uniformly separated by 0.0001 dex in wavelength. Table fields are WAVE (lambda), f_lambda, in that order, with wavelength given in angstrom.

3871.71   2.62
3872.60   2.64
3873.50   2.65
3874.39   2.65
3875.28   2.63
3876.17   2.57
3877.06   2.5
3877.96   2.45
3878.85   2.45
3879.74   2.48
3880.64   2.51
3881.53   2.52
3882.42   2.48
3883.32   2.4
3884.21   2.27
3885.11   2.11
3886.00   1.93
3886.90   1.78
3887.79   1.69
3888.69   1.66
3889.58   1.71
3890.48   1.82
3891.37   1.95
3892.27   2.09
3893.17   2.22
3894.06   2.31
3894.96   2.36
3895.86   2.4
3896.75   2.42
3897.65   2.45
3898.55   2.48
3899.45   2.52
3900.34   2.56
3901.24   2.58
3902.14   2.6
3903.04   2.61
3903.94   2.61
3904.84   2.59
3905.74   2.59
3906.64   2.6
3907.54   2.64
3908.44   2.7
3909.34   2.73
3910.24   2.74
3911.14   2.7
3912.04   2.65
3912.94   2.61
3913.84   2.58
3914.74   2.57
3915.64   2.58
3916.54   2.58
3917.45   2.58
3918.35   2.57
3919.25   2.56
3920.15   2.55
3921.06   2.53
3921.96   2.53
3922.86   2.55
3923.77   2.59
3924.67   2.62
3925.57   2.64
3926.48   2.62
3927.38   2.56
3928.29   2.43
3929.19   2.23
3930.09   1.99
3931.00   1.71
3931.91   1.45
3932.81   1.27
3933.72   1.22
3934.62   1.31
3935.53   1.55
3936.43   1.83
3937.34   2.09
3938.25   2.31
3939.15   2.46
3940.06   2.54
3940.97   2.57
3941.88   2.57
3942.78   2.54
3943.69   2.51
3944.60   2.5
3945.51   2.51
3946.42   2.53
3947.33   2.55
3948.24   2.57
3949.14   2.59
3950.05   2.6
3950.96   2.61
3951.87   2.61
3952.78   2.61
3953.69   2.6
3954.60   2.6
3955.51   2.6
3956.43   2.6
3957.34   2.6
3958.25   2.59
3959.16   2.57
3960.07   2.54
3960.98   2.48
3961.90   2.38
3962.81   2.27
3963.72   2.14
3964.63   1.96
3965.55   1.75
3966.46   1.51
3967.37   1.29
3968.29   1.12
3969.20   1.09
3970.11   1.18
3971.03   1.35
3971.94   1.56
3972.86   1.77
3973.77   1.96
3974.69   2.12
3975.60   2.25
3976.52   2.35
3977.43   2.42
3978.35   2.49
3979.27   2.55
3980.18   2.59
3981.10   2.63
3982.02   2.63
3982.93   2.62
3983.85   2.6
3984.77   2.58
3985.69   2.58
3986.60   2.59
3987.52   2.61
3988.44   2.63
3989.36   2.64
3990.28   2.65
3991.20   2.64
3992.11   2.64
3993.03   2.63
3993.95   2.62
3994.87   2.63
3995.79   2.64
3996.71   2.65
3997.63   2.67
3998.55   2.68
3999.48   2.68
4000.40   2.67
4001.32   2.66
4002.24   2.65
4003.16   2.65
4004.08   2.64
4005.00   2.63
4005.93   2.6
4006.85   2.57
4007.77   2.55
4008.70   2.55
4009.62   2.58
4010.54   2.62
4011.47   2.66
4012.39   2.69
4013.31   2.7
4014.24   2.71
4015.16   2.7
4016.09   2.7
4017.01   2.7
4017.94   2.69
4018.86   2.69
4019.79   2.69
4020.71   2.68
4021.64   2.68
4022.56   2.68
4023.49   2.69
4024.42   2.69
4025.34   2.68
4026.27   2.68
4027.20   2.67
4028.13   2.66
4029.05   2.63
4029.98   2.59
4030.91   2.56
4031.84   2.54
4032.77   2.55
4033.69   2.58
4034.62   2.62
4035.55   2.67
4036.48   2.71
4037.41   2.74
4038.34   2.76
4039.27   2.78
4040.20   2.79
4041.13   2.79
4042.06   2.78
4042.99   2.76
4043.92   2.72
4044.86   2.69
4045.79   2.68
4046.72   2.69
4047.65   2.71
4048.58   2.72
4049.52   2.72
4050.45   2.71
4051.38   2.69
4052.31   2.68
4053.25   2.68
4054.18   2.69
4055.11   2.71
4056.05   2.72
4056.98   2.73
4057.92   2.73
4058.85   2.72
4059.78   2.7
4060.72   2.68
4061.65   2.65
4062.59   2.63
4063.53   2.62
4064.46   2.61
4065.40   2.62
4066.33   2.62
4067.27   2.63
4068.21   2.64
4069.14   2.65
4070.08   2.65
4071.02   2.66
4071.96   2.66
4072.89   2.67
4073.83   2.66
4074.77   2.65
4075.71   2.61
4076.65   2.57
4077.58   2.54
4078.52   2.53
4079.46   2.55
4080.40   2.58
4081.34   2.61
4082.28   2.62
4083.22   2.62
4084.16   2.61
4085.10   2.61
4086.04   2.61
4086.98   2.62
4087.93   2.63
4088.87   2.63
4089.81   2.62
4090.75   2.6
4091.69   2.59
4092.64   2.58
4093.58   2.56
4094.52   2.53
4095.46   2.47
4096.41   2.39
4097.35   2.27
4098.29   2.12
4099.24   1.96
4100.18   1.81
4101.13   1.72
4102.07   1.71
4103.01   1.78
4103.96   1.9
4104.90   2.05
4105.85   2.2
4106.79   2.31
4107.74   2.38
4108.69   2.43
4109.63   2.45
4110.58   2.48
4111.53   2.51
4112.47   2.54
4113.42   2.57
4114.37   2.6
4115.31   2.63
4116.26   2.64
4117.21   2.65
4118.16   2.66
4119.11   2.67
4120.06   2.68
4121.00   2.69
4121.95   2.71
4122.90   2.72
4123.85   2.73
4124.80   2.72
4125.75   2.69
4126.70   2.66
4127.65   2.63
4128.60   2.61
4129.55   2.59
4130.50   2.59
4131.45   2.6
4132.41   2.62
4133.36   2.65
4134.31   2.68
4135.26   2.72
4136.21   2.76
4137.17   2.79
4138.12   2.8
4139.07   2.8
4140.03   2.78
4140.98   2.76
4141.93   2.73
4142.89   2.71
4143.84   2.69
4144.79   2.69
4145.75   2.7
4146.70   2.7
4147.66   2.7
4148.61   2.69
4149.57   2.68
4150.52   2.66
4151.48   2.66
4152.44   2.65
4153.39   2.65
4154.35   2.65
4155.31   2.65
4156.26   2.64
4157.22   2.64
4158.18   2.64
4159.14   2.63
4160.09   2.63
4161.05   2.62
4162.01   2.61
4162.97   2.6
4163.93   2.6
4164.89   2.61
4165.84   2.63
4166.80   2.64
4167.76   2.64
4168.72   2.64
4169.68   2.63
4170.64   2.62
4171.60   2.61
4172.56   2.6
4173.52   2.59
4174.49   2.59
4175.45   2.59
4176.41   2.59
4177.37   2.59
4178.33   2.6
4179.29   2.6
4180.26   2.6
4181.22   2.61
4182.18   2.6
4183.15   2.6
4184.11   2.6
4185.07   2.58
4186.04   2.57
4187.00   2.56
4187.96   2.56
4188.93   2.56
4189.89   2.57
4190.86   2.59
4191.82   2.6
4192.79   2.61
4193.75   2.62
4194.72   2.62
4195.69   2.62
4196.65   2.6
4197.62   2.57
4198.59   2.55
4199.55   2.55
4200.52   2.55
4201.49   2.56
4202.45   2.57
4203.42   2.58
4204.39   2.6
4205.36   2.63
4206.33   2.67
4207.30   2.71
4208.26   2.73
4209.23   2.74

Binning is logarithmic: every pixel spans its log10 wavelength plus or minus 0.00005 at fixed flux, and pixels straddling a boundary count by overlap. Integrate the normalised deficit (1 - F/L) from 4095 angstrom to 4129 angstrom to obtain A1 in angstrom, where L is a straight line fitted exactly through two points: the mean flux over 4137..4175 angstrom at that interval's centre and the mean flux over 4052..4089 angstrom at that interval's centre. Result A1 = 3.1 angstrom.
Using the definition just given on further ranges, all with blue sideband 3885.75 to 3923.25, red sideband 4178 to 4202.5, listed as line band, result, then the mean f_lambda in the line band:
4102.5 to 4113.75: 1.1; 2.29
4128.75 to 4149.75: -1.2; 2.7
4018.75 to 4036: -1.1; 2.64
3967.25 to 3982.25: 3.0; 1.97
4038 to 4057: -1.7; 2.72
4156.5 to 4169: -0.3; 2.63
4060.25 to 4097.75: -1.1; 2.6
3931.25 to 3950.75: 2.0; 2.2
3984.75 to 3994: -0.6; 2.62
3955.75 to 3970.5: 2.6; 2.02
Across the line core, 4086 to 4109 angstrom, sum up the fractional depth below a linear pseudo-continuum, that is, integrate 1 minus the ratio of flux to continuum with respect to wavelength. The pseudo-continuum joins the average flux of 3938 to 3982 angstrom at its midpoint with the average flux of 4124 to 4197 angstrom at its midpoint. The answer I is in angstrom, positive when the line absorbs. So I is 2.1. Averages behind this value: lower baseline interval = 2.28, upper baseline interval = 2.64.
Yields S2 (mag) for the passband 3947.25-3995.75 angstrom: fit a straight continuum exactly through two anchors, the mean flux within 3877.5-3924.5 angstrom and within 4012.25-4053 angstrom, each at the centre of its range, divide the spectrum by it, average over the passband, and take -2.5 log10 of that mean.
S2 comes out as 0.10 mag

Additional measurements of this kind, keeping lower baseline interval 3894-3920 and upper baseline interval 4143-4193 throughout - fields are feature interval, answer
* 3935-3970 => 0.13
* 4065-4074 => -0.02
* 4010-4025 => -0.04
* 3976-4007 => -0.01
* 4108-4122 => 0.01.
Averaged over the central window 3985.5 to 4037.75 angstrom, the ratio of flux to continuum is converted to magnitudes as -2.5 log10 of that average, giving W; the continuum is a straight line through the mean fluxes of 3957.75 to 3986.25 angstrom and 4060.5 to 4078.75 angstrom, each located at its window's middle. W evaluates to -0.138 mag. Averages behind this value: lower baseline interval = 2.13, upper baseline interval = 2.63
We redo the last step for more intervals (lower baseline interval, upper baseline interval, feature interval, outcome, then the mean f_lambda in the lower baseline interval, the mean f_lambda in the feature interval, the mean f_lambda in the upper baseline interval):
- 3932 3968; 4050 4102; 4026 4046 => -0.09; 2.27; 2.68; 2.56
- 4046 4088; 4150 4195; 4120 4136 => -0.02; 2.65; 2.67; 2.61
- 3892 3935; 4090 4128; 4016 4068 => -0.11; 2.41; 2.68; 2.43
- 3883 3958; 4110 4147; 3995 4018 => -0.07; 2.37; 2.65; 2.67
